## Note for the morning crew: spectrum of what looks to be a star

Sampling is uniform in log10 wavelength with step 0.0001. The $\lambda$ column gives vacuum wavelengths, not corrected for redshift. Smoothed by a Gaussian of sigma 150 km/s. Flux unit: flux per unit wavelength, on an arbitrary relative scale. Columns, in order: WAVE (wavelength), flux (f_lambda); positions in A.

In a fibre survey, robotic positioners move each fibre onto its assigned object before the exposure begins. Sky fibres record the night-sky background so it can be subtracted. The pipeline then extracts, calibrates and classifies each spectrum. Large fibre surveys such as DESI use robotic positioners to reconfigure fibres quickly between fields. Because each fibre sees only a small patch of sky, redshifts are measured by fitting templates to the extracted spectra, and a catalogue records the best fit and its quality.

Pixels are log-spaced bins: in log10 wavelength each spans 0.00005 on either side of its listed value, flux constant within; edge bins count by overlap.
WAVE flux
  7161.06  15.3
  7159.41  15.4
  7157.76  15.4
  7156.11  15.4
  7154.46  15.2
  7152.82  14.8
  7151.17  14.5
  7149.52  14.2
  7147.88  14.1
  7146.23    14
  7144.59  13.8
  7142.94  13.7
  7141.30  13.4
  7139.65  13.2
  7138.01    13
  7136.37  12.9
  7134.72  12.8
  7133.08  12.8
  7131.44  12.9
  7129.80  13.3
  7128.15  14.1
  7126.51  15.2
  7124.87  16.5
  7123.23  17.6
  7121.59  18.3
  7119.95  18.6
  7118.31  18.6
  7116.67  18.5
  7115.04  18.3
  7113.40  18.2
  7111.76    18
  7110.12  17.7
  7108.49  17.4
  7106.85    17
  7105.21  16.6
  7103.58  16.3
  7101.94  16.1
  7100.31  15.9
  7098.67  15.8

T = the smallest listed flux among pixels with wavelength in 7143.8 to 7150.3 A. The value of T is 13.8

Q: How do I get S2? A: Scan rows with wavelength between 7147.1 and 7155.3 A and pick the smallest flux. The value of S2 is 14.1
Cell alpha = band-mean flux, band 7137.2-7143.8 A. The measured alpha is 13.3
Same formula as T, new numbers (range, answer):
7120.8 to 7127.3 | 15.2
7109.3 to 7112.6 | 17.7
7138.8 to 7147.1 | 13.2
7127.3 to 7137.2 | 12.8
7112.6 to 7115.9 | 18.2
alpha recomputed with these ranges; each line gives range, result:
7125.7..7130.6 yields 14.2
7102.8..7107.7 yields 16.6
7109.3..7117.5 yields 18.2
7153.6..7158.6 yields 15.3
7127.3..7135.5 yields 13.2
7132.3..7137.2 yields 12.8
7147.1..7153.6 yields 14.4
